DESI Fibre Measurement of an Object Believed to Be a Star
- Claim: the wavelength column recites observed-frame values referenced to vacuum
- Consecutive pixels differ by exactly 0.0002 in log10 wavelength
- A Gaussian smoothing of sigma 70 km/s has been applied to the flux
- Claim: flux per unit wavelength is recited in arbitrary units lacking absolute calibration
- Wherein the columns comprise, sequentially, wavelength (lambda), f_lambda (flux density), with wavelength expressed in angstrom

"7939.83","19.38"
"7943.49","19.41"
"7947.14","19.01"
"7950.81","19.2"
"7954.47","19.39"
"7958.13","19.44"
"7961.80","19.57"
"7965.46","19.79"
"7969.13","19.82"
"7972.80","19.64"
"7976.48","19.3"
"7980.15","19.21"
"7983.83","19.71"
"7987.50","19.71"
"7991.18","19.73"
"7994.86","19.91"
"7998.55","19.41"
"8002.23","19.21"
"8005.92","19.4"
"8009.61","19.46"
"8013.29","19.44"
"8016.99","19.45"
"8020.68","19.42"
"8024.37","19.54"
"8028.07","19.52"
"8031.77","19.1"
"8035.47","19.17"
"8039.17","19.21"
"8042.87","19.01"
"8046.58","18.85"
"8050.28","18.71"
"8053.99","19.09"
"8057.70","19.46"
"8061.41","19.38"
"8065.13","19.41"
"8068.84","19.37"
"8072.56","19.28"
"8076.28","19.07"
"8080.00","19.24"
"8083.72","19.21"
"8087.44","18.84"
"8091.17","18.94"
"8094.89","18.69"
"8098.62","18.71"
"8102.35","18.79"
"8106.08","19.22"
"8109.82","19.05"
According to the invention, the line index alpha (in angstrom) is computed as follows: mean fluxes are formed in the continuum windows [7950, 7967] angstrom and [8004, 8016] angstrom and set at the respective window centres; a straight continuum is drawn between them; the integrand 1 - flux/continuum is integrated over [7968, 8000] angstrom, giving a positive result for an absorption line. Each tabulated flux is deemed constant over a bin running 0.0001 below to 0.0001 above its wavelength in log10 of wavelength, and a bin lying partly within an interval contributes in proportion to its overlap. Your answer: -0.2 angstrom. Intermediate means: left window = 19.5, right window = 19.4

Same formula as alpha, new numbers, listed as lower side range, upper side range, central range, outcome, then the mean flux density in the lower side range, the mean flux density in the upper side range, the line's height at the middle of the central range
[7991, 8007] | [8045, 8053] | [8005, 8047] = -0.4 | 19.5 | 18.8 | 19.1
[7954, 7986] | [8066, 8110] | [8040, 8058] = 0.2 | 19.6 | 19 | 19.2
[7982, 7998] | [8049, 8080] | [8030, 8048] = 0.3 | 19.7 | 19.2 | 19.4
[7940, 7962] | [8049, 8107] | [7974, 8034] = -0.8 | 19.3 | 19.1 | 19.2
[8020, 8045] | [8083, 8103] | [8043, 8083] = -0.3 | 19.3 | 18.9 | 19.1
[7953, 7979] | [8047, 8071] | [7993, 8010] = 0.0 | 19.6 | 19.2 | 19.4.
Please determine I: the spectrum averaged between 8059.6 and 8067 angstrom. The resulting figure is 19.4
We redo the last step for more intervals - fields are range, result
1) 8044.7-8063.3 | 19.1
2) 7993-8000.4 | 19.7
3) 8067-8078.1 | 19.2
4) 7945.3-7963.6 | 19.3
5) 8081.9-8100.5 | 18.9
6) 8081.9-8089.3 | 19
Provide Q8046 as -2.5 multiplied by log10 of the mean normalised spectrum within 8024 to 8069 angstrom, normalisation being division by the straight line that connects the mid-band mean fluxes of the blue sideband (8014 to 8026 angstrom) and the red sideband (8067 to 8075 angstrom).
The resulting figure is 0.01 mag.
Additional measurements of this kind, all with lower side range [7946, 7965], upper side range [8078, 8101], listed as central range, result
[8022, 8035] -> -0.01 mag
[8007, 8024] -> -0.02 mag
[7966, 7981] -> -0.01 mag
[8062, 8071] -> -0.02 mag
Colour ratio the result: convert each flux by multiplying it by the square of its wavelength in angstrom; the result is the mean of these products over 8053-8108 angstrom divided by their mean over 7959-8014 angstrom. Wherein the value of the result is 1.0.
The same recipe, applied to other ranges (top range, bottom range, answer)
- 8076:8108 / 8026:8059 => 1.00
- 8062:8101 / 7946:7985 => 1.01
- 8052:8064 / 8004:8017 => 1.01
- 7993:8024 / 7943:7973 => 1.01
